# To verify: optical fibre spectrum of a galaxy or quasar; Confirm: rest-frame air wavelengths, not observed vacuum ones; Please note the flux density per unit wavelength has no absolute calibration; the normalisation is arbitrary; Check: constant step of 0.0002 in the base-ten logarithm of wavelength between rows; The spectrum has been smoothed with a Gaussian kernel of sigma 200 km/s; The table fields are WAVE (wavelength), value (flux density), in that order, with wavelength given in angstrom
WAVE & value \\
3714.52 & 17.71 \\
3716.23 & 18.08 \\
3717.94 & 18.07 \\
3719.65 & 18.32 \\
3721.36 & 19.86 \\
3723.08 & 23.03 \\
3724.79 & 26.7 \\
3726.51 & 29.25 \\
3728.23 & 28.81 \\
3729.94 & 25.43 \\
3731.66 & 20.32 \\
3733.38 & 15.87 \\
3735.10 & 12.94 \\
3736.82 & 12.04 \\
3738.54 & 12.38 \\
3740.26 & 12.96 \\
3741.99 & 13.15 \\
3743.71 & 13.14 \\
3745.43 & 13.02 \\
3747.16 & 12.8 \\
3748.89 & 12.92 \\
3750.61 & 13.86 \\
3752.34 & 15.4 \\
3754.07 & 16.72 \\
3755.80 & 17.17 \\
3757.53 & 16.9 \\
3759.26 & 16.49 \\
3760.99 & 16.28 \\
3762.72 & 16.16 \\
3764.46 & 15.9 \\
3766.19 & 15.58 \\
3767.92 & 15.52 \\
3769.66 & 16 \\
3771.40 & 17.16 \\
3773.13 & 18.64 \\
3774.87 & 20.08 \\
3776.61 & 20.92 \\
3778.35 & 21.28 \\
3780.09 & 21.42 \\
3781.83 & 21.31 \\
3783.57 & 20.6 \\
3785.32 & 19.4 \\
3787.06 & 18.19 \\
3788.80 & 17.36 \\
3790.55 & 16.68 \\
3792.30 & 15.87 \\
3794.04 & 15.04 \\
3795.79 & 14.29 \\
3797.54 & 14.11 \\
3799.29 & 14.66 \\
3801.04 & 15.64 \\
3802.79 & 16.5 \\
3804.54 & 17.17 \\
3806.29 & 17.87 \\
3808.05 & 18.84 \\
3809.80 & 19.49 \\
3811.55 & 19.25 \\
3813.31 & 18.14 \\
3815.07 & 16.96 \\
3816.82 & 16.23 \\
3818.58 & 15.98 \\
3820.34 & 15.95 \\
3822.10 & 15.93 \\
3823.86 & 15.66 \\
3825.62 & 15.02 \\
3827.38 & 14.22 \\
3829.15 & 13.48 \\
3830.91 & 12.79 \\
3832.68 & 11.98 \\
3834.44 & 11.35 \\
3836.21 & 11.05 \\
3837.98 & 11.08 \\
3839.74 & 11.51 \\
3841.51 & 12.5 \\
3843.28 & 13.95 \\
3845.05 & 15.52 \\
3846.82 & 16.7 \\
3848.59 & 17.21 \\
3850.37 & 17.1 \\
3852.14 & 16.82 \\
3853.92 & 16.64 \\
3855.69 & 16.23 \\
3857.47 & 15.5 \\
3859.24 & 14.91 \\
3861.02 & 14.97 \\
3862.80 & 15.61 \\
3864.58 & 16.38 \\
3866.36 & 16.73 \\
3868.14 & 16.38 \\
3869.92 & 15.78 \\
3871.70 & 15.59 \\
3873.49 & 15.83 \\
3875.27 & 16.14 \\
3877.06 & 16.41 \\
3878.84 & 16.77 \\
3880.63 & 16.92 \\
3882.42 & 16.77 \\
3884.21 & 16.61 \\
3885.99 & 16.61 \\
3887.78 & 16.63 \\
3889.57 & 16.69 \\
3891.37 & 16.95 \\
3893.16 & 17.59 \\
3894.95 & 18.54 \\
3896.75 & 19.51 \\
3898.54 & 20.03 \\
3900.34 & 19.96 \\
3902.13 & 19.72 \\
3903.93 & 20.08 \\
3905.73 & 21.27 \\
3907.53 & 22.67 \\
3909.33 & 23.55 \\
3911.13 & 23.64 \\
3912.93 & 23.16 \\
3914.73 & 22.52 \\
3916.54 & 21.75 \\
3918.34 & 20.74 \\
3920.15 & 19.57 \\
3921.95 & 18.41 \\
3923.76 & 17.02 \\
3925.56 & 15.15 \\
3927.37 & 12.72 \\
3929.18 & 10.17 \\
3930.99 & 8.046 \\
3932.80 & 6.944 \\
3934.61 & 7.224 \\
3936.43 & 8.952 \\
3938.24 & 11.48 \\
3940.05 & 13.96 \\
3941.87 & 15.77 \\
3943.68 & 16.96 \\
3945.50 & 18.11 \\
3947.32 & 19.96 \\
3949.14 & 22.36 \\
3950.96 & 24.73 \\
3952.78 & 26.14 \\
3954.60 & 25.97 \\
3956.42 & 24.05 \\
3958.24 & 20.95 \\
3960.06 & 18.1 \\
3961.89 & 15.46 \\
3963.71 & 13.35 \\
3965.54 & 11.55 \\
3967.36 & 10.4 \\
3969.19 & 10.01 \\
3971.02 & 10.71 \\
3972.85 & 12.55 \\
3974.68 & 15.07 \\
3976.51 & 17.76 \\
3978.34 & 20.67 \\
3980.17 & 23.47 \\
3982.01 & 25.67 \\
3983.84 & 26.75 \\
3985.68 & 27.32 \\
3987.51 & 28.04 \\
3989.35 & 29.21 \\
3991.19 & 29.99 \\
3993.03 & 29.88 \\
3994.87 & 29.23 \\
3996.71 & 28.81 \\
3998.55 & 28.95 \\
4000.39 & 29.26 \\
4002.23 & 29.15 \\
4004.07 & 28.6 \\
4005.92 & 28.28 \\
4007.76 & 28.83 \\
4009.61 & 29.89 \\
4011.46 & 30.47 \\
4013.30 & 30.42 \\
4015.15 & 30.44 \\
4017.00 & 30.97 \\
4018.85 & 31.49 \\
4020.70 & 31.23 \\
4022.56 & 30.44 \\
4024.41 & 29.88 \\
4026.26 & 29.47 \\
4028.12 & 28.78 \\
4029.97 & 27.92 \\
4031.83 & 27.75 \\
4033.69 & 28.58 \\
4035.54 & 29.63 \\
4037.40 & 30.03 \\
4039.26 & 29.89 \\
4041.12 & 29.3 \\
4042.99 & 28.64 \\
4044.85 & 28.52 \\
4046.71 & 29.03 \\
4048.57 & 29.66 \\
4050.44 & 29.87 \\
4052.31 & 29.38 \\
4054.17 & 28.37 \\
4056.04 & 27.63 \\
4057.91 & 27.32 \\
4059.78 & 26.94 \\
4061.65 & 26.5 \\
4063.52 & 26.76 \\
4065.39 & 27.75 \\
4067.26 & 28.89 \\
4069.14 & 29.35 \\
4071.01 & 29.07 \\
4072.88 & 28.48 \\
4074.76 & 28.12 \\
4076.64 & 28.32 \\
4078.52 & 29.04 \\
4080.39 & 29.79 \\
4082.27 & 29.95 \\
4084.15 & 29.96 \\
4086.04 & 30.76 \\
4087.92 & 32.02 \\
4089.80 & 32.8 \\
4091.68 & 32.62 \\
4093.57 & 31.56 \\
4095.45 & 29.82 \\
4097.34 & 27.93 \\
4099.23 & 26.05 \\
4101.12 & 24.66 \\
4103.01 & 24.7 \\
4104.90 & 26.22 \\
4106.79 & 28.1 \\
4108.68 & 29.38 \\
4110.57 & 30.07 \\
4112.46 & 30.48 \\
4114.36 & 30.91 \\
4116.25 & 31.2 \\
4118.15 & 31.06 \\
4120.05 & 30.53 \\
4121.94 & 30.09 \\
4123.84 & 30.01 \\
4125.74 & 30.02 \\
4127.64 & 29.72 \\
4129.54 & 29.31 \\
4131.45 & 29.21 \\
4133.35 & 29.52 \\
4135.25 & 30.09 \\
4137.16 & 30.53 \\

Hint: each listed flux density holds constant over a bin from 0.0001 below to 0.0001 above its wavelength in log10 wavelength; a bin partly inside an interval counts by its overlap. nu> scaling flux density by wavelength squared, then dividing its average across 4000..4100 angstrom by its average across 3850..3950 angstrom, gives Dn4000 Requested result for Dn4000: 1.87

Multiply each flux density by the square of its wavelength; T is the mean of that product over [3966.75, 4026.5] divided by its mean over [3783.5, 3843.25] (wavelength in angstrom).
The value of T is 1.84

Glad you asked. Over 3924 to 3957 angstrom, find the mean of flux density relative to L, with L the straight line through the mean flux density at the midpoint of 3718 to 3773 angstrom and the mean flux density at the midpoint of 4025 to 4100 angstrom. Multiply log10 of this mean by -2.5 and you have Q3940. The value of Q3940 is 0.468 mag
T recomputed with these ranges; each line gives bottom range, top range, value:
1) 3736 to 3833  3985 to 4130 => 2.07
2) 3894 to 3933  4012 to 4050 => 1.69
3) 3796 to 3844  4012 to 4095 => 2.20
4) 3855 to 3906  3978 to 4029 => 1.80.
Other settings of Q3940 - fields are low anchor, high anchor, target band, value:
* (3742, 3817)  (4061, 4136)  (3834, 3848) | 0.42 mag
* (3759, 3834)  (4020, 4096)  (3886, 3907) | 0.15 mag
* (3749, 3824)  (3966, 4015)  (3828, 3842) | 0.49 mag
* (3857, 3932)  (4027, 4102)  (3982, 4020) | -0.18 mag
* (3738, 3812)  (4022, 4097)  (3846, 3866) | 0.24 mag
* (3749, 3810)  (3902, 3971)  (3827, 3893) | 0.13 mag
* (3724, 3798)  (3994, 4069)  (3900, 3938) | 0.37 mag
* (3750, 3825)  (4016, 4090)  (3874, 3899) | 0.25 mag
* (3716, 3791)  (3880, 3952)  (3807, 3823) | 0.02 mag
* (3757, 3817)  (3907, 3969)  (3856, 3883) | 0.09 mag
